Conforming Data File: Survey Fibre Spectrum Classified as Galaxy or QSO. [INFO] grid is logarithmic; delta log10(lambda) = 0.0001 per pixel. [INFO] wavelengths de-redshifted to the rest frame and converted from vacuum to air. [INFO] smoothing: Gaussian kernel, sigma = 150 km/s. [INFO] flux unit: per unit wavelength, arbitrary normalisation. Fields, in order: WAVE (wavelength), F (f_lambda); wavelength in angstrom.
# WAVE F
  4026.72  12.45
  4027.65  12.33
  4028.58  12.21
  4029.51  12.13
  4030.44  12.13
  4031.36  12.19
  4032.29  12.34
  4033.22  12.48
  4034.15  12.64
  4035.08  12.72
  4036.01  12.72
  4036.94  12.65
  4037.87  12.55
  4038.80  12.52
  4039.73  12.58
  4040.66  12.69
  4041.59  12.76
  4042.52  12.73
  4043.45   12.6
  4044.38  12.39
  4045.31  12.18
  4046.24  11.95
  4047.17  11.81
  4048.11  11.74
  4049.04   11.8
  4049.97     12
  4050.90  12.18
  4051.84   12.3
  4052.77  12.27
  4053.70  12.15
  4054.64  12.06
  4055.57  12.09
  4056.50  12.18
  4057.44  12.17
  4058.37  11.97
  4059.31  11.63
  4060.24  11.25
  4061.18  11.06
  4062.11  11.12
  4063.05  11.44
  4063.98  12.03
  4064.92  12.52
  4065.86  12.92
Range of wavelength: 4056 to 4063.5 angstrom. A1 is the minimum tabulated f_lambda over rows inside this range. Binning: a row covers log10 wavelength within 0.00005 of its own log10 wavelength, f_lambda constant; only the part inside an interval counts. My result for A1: 11.06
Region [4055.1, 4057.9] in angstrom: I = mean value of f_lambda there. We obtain 12.2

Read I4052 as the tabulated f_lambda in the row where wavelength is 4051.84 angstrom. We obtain 12.3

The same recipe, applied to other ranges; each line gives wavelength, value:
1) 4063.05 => 11.44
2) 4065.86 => 12.92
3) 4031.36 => 12.19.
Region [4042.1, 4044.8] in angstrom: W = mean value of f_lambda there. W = 12.6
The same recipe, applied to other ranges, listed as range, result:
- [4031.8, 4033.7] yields 12.4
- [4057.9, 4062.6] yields 11.4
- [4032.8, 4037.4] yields 12.6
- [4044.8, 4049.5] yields 11.9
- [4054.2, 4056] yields 12.1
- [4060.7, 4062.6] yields 11.1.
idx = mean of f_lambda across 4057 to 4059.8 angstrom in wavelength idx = 11.9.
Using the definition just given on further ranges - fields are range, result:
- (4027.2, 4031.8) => 12.2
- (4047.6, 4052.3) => 12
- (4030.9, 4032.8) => 12.3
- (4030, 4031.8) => 12.2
